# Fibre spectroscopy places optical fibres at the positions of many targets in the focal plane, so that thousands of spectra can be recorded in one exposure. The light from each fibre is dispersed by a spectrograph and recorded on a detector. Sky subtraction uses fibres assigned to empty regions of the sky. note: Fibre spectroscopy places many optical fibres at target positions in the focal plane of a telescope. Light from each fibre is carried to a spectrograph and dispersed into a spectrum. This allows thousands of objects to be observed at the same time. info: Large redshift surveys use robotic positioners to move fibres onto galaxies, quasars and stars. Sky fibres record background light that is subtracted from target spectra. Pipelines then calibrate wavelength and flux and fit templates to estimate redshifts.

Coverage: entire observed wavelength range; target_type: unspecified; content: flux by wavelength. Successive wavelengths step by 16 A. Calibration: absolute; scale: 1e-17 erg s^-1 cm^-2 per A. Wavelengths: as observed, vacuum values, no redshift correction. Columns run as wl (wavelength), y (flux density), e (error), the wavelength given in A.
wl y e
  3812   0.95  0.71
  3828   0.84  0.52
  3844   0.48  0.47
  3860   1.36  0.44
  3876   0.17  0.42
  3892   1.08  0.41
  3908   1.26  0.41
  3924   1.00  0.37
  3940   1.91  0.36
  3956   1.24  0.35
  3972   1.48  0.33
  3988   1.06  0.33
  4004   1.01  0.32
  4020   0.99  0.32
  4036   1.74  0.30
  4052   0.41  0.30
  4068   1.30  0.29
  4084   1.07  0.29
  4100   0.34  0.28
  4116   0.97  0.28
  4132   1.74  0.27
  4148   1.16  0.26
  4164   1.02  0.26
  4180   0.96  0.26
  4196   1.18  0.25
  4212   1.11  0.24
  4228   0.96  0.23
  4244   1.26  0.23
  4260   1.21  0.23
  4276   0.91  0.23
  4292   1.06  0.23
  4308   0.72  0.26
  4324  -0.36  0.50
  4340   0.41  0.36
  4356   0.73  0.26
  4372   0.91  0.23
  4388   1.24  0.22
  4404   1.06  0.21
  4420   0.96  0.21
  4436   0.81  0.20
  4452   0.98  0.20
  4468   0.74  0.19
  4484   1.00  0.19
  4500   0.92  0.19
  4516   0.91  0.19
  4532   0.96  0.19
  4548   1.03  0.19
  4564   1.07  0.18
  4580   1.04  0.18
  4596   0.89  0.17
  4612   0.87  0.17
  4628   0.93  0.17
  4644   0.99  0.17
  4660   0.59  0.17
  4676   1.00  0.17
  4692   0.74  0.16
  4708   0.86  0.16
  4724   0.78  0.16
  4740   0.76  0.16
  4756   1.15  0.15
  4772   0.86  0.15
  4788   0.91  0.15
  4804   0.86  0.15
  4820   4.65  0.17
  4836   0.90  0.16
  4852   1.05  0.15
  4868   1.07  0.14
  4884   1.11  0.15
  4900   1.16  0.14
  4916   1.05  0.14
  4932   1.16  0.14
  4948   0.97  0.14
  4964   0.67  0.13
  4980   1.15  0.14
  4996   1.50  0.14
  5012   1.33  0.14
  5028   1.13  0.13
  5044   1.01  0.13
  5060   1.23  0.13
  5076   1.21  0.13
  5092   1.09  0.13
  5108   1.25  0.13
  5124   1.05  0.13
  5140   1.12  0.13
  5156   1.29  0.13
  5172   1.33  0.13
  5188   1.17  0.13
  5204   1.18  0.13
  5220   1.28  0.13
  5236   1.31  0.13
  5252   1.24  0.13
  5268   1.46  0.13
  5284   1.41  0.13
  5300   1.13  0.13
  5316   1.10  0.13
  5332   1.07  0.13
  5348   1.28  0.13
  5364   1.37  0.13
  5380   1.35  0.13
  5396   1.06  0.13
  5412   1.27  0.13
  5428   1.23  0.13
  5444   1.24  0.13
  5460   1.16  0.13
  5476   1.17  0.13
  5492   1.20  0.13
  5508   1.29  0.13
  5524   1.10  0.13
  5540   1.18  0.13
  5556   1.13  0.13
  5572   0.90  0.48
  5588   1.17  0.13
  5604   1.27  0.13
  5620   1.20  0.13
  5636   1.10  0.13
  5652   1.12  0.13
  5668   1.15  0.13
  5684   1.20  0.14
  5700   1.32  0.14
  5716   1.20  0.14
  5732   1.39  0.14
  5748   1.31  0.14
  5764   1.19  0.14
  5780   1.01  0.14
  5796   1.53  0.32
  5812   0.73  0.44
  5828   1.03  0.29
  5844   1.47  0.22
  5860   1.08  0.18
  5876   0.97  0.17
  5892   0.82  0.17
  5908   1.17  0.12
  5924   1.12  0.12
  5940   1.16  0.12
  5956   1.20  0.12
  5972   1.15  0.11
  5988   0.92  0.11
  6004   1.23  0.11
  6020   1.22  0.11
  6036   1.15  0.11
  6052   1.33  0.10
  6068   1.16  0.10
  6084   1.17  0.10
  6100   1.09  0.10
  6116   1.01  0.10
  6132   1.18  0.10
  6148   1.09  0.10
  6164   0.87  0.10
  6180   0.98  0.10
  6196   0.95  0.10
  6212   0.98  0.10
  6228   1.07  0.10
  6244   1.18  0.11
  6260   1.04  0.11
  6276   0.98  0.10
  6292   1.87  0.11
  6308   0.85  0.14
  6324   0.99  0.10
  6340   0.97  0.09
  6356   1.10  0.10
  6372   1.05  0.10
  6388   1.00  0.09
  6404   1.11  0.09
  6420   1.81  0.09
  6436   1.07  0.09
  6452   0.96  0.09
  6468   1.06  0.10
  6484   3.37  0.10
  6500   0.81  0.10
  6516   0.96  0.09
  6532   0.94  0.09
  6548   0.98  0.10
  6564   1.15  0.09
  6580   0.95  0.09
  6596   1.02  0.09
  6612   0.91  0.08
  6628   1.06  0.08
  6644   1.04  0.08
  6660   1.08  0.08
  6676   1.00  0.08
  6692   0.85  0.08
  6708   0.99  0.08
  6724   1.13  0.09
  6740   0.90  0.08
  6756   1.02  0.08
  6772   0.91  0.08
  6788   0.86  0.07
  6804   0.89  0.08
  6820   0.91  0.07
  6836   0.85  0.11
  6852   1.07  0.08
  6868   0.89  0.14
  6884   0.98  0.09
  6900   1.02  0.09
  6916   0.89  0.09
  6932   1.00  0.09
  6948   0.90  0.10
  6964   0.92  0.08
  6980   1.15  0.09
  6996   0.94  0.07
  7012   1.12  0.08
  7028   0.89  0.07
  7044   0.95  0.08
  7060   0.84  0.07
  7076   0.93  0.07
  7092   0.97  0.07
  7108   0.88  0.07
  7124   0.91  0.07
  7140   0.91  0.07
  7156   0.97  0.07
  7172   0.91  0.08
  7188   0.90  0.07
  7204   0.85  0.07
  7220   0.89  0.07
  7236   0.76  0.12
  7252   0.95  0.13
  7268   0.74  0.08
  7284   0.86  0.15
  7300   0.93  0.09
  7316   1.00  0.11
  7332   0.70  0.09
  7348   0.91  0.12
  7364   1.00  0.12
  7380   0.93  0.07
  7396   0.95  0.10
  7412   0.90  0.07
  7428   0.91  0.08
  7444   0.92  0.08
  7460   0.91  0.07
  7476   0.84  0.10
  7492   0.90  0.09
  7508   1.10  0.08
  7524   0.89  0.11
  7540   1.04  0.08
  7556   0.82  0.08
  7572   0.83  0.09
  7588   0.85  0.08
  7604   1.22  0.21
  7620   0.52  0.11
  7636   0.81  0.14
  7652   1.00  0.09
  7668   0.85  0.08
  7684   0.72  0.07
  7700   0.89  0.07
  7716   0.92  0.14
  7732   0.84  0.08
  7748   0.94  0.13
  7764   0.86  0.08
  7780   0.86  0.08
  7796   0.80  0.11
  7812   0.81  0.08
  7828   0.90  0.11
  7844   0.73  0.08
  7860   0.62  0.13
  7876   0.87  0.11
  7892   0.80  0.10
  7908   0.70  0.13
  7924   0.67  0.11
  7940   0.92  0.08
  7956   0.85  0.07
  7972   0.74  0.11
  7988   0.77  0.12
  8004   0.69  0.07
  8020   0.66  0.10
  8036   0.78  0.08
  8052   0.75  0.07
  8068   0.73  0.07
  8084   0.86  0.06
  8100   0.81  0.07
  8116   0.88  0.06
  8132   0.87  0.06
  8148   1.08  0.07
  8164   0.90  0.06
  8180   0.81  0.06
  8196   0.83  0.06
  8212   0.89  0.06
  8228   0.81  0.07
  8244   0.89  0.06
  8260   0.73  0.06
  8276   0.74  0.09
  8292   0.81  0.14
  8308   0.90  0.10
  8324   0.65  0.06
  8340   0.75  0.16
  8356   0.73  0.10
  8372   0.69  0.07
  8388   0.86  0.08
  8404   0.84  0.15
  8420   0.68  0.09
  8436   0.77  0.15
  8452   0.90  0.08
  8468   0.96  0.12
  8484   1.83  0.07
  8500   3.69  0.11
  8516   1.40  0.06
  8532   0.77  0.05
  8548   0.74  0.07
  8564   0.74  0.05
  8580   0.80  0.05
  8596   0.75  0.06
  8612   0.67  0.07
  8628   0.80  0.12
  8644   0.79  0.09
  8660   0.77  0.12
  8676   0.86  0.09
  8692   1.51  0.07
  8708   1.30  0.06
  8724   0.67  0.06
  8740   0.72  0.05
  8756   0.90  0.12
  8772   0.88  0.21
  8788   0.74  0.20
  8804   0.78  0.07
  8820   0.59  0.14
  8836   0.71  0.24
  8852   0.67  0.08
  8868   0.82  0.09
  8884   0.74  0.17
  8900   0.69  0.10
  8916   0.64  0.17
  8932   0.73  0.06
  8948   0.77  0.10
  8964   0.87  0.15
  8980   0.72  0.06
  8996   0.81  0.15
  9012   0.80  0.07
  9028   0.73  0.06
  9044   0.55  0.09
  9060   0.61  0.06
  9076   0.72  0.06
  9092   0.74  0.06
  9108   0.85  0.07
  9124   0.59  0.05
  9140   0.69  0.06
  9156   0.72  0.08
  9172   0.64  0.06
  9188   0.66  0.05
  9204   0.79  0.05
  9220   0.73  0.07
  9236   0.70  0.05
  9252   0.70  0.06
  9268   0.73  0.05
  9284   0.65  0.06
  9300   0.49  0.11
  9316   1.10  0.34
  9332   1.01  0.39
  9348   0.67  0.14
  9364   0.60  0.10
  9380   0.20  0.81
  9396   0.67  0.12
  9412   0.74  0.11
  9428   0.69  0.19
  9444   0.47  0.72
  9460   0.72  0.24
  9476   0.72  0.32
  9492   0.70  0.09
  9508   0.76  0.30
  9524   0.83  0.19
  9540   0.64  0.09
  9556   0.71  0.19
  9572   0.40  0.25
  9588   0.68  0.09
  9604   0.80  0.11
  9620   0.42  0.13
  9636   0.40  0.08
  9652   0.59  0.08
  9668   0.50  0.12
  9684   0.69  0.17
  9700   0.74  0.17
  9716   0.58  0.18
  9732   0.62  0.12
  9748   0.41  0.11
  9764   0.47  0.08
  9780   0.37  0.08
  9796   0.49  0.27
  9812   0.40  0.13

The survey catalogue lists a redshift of 0.29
